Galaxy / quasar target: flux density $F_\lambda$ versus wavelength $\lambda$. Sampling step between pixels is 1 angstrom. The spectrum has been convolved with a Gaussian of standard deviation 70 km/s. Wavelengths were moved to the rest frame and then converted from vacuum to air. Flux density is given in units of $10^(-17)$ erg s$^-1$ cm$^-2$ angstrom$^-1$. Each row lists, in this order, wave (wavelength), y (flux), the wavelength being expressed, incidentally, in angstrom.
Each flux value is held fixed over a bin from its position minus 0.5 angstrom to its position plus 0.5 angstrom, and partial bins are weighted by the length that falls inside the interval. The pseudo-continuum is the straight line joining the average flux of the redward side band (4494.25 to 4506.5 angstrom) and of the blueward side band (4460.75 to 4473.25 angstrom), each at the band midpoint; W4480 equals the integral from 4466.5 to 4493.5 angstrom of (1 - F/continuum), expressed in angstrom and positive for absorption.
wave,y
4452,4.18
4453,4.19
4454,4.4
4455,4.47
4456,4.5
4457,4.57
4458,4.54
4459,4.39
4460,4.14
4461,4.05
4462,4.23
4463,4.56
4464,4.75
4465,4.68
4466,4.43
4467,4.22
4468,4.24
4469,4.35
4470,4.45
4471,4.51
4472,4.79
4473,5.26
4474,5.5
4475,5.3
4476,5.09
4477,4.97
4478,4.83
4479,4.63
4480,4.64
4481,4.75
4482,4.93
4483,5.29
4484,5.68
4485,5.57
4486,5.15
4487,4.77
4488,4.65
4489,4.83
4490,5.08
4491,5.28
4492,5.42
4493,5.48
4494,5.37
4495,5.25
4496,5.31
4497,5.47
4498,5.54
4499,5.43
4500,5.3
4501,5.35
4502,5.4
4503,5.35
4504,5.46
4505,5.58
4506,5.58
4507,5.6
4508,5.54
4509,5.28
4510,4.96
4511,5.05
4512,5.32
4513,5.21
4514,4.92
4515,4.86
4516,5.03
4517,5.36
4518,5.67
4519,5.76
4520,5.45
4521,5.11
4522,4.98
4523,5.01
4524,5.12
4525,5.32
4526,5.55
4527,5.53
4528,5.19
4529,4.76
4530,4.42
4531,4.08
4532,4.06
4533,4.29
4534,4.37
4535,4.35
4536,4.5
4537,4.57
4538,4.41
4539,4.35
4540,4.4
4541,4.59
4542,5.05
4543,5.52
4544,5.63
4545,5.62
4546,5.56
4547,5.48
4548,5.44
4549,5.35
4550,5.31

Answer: -0.5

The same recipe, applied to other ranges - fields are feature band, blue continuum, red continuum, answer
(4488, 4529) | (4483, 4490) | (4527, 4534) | -4.0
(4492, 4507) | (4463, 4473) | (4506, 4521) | -1.1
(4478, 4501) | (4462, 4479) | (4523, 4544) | -2.1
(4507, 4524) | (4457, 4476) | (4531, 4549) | -1.7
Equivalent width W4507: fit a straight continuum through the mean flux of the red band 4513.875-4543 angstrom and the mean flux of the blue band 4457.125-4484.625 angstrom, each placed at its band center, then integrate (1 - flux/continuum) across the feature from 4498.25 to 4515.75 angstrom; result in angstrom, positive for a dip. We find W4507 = -1.78 angstrom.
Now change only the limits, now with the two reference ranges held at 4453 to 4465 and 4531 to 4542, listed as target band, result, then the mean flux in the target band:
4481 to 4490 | -1.4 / 5.09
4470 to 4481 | -1.3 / 4.92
